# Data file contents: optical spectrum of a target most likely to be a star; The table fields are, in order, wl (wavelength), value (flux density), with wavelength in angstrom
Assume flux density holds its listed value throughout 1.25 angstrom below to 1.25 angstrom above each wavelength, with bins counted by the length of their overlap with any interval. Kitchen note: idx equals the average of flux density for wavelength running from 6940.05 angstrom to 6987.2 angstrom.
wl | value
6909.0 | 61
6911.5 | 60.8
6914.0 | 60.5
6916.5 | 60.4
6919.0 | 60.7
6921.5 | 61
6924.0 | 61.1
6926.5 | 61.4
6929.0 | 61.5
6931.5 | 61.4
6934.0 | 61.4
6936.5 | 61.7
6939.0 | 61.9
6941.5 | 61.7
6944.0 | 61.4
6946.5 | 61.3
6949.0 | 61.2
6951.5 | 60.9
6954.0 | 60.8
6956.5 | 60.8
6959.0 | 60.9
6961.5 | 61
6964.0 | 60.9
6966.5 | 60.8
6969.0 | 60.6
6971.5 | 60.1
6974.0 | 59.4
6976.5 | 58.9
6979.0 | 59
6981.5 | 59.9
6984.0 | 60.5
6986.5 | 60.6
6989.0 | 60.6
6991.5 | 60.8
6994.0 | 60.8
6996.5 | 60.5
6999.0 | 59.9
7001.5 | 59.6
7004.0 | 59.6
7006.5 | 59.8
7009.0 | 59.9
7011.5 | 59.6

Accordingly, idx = 60.6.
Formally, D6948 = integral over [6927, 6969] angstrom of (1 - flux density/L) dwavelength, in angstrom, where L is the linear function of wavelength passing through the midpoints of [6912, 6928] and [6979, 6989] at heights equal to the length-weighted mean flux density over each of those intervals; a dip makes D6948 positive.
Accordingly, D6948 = -0.4 angstrom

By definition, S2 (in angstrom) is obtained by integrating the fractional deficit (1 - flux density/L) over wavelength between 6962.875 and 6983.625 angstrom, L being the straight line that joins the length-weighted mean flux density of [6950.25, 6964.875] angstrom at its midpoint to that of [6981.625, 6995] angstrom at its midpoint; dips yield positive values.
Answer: 0.3 angstrom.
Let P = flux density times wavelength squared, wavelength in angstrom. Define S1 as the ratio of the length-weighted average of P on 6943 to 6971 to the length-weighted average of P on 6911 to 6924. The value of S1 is 1.02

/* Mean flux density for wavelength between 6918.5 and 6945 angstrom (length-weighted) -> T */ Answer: 61.4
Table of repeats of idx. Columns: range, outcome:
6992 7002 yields 60.3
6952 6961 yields 60.9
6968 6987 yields 59.8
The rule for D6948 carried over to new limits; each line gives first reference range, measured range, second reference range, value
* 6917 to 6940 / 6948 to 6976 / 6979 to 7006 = 0.05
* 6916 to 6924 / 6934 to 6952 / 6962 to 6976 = -0.27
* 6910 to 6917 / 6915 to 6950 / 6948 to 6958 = -0.31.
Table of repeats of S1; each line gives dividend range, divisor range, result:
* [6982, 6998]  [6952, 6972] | 1.01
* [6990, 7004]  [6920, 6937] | 1.00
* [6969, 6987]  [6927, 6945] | 0.98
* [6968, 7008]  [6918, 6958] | 0.99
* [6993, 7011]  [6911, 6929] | 1.01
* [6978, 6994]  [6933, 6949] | 0.99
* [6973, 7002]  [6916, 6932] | 1.00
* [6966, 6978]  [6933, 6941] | 0.98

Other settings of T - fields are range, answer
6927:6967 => 61.2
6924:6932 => 61.4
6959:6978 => 60.3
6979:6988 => 60.2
